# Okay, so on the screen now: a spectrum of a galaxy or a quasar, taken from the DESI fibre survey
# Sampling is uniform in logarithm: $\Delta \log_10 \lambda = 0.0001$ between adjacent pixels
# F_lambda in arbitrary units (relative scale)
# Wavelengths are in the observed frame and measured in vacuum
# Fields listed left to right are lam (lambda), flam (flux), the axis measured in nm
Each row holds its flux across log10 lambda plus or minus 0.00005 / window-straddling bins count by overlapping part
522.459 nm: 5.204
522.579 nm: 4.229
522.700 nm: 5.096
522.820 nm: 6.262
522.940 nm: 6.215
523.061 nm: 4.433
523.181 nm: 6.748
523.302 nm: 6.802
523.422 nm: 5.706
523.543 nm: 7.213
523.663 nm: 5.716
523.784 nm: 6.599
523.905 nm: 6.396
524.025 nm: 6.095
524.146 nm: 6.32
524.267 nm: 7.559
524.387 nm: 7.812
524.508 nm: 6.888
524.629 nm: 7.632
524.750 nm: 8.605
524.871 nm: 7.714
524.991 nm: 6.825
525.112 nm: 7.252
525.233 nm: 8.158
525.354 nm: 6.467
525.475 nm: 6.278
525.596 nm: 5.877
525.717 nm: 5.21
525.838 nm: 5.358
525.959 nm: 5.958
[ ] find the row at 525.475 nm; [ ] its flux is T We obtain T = 6.278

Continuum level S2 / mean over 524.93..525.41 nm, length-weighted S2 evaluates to 7.19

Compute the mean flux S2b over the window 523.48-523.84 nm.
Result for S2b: 6.5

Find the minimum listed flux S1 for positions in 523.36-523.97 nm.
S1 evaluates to 5.706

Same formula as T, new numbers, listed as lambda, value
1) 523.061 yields 4.433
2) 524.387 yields 7.812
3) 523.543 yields 7.213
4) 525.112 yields 7.252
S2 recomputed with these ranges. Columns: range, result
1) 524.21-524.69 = 7.47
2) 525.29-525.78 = 5.97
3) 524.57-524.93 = 7.98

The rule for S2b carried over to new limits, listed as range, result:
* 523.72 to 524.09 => 6.35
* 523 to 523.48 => 5.92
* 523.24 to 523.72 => 6.37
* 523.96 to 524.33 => 6.68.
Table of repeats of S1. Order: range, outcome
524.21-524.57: 6.888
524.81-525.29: 6.825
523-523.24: 4.433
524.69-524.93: 7.714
